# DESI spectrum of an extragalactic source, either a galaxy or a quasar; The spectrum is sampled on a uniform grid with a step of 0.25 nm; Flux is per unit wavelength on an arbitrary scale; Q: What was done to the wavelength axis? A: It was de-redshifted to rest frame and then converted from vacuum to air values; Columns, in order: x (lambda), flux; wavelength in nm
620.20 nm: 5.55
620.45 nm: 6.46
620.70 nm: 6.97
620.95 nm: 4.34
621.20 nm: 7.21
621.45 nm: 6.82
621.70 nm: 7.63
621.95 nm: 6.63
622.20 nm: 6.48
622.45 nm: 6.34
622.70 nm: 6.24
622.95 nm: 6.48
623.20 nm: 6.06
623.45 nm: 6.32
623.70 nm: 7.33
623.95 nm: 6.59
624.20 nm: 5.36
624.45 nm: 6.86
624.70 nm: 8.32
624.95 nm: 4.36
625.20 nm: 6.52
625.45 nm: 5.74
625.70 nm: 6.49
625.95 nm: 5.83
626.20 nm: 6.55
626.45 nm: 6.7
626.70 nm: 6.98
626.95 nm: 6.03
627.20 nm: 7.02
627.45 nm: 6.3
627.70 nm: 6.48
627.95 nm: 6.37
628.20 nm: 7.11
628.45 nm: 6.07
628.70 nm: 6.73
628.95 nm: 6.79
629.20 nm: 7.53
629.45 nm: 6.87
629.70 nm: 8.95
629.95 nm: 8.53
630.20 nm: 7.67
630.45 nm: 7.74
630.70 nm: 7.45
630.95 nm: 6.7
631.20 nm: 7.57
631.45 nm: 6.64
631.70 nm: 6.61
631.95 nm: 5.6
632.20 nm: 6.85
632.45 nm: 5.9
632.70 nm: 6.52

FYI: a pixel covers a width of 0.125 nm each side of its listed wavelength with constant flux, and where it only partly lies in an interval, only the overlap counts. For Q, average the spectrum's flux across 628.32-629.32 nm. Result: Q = 6.78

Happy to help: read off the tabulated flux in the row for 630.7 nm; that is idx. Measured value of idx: 7.45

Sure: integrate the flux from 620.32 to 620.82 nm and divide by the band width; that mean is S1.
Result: 6.7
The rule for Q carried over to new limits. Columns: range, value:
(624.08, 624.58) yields 6.14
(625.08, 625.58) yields 6.13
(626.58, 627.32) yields 6.67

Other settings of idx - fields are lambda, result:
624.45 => 6.86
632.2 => 6.85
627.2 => 7.02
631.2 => 7.57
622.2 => 6.48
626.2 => 6.55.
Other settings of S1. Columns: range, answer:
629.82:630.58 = 7.98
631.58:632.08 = 6.11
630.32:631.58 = 7.22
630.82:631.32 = 7.13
